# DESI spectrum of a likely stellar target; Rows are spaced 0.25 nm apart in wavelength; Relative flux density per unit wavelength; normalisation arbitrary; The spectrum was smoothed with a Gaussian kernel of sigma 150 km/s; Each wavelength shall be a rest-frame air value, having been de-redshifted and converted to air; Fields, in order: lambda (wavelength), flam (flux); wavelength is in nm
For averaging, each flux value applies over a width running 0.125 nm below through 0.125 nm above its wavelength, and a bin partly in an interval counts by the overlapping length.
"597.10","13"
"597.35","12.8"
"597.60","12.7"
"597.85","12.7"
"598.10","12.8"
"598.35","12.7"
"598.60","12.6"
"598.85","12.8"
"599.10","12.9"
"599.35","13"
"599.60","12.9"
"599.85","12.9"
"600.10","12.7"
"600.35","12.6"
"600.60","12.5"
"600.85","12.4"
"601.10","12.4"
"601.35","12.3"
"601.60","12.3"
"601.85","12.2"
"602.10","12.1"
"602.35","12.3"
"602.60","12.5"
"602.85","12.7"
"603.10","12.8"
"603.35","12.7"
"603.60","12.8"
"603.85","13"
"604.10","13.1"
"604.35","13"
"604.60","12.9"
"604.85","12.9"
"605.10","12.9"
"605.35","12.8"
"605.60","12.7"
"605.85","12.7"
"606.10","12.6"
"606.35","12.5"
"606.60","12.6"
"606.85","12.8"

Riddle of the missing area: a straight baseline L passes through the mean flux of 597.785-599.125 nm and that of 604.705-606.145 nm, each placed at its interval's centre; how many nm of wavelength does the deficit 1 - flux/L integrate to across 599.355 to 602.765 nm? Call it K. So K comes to 0.07 nm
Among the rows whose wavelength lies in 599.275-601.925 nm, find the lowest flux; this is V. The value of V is 12.2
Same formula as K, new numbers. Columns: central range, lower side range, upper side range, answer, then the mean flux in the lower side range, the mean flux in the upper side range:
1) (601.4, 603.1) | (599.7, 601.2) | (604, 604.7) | 0.053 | 12.6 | 13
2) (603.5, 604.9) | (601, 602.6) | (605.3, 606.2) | -0.047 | 12.3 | 12.7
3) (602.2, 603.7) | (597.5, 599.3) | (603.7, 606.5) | 0.021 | 12.8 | 12.8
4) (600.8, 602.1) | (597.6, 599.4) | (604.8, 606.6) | 0.046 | 12.8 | 12.7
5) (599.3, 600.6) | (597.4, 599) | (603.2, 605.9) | -0.002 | 12.7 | 12.9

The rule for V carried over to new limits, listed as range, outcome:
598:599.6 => 12.6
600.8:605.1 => 12.1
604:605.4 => 12.8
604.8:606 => 12.7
